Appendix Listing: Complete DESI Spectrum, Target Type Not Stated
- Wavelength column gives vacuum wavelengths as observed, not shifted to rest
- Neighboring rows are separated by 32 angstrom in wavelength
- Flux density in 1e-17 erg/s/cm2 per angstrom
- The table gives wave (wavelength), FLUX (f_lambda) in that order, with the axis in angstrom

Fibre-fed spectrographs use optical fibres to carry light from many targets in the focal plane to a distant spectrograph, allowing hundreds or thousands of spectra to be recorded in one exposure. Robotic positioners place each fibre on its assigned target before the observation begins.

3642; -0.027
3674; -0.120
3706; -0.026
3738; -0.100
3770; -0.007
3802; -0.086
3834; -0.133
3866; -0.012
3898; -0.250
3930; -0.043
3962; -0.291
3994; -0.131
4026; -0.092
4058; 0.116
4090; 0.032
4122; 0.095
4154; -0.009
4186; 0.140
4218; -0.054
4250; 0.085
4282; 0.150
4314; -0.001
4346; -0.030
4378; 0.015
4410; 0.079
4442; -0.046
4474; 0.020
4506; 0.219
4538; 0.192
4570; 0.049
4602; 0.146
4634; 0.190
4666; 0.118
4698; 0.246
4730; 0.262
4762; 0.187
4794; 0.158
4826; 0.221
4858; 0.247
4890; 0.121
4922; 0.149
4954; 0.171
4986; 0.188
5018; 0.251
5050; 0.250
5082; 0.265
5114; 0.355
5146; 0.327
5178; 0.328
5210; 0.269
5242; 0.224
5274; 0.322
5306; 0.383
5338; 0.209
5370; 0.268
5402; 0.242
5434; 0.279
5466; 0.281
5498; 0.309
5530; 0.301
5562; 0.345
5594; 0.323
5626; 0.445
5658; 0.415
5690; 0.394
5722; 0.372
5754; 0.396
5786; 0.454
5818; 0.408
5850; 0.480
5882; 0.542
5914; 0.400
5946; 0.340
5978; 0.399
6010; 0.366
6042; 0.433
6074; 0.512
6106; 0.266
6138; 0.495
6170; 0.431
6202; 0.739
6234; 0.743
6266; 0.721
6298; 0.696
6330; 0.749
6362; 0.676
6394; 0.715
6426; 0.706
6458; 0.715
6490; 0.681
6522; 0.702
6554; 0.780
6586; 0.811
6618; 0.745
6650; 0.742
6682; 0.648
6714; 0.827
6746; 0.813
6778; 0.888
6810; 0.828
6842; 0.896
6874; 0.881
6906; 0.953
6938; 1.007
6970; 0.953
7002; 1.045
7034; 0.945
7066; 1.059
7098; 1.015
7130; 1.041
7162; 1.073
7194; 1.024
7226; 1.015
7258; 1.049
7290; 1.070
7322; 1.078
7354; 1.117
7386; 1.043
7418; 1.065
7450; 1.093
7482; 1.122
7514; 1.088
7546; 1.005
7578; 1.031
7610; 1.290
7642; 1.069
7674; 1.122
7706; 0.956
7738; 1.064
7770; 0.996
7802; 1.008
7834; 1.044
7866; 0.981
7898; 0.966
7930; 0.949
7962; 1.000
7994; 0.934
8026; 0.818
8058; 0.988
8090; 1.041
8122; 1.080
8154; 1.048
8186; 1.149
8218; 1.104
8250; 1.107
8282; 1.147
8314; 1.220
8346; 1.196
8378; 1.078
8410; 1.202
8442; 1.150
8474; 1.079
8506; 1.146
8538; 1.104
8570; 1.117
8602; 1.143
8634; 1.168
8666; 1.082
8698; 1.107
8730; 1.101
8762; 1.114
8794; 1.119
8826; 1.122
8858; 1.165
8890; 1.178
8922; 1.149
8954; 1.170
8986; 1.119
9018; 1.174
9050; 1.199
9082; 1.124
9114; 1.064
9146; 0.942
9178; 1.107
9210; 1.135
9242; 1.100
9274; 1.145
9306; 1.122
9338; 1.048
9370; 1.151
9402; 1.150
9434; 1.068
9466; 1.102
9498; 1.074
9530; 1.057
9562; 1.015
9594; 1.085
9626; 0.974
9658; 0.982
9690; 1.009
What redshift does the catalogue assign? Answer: 0.55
